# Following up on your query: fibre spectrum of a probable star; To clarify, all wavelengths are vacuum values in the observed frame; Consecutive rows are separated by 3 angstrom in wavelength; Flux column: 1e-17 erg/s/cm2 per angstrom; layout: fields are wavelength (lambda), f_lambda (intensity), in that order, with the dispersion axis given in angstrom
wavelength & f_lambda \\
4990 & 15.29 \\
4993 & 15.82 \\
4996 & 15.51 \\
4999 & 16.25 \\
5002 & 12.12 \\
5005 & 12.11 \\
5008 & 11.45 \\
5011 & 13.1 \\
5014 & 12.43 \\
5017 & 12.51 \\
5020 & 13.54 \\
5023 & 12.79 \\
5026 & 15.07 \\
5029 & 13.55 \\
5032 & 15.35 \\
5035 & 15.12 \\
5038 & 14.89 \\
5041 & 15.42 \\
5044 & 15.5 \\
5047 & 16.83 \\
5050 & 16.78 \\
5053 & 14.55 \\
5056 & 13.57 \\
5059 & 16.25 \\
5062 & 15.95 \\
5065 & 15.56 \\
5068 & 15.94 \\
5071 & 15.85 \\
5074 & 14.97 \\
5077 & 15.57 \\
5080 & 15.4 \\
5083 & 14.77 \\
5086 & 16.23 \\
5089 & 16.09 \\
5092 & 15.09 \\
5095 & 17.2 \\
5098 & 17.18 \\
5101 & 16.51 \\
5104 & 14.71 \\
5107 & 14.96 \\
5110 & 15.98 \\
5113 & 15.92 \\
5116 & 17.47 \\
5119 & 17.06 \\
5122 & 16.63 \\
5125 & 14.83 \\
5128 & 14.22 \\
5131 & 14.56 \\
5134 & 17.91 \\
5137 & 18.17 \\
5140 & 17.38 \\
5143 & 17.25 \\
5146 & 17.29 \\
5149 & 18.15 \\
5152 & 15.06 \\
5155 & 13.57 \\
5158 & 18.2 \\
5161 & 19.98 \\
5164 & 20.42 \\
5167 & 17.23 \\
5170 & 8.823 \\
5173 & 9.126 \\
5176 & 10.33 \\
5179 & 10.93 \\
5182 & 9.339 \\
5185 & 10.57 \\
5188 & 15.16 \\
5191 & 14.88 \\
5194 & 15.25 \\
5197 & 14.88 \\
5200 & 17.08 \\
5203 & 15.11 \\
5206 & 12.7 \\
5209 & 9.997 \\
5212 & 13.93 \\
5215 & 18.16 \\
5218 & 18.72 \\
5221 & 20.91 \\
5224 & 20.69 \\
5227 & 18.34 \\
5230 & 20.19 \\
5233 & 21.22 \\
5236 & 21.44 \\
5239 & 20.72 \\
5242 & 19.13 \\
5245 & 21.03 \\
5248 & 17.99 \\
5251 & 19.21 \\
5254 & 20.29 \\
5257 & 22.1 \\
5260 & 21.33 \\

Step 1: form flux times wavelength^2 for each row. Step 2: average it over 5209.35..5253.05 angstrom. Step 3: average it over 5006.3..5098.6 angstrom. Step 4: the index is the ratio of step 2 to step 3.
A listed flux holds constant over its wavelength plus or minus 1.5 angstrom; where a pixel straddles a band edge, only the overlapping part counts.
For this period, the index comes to 1.4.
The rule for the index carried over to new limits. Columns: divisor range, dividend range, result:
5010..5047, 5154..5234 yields 1.15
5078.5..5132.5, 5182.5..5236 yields 1.08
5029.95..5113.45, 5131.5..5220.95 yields 1.01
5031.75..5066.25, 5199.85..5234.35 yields 1.19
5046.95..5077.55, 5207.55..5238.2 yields 1.26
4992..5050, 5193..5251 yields 1.36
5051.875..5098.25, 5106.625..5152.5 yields 1.08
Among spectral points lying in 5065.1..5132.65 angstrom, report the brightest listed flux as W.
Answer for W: 17.47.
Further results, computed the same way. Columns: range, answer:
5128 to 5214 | 20.42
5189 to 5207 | 17.08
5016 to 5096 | 17.2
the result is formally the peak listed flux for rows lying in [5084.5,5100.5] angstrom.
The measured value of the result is 17.2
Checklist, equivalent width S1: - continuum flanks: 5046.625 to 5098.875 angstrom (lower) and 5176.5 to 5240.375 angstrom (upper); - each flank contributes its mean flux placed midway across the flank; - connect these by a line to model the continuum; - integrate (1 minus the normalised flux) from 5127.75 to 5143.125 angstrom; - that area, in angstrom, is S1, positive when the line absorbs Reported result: -0.8 angstrom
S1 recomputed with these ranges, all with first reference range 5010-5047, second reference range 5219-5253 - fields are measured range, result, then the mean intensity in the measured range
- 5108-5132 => 1.4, 15.8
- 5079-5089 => 0.1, 15.6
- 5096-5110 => 0.4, 15.9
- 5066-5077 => -0.1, 15.6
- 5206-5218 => 3.1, 14.4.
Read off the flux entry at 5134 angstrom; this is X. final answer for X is 17.91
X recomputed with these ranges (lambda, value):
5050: 16.78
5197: 14.88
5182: 9.339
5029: 13.55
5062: 15.95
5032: 15.35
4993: 15.82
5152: 15.06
